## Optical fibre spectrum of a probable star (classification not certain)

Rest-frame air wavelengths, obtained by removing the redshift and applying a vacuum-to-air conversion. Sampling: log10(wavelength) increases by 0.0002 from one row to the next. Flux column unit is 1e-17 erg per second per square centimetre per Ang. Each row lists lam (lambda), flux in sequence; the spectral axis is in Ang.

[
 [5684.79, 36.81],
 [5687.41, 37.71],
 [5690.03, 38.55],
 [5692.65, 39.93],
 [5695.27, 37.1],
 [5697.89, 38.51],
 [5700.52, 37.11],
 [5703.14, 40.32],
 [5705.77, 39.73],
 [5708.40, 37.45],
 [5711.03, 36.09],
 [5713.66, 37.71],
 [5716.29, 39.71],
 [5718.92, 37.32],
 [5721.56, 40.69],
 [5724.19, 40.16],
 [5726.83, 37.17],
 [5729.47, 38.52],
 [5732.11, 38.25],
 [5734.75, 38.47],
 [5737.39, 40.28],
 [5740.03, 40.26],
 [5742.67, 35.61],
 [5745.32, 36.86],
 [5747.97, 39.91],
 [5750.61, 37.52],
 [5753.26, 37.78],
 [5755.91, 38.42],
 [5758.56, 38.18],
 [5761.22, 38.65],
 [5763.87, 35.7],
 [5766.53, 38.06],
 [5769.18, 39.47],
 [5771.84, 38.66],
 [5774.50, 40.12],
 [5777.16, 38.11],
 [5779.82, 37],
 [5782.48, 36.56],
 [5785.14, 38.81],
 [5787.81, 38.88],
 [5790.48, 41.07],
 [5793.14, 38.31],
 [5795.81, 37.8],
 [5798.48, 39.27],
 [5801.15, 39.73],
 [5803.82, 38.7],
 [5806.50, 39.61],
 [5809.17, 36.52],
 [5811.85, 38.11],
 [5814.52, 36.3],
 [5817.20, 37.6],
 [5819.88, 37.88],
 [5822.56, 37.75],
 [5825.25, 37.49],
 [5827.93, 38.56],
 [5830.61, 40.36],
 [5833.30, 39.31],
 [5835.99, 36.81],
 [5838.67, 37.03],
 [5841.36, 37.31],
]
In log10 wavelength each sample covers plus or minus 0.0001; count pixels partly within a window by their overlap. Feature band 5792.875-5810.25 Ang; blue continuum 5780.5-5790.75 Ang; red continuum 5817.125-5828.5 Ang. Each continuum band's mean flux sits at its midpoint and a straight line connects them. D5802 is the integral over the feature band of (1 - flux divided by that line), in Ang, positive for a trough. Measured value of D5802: -0.2 Ang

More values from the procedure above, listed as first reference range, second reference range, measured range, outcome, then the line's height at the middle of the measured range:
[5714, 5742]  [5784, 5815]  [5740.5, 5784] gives 0.95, 38.8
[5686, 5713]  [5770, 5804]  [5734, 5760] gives 0.11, 38.5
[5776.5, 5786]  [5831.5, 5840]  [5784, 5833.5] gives -1.05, 37.7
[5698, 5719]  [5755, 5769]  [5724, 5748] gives -0.20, 38.1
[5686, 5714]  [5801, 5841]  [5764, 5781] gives -0.12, 38.1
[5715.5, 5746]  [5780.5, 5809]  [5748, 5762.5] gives 0.15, 38.7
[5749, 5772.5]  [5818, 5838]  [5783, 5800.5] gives -0.36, 38.1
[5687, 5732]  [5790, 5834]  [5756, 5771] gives 0.15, 38.4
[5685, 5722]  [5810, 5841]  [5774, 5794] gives -0.27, 38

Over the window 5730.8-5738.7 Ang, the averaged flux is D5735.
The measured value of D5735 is 39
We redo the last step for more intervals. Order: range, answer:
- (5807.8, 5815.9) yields 37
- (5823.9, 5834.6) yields 38.9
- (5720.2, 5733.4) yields 38.9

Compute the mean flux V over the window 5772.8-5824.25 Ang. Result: 38.3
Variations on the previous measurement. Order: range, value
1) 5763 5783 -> 38.1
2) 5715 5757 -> 38.6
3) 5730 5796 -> 38.4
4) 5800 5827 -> 38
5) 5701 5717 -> 38.4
